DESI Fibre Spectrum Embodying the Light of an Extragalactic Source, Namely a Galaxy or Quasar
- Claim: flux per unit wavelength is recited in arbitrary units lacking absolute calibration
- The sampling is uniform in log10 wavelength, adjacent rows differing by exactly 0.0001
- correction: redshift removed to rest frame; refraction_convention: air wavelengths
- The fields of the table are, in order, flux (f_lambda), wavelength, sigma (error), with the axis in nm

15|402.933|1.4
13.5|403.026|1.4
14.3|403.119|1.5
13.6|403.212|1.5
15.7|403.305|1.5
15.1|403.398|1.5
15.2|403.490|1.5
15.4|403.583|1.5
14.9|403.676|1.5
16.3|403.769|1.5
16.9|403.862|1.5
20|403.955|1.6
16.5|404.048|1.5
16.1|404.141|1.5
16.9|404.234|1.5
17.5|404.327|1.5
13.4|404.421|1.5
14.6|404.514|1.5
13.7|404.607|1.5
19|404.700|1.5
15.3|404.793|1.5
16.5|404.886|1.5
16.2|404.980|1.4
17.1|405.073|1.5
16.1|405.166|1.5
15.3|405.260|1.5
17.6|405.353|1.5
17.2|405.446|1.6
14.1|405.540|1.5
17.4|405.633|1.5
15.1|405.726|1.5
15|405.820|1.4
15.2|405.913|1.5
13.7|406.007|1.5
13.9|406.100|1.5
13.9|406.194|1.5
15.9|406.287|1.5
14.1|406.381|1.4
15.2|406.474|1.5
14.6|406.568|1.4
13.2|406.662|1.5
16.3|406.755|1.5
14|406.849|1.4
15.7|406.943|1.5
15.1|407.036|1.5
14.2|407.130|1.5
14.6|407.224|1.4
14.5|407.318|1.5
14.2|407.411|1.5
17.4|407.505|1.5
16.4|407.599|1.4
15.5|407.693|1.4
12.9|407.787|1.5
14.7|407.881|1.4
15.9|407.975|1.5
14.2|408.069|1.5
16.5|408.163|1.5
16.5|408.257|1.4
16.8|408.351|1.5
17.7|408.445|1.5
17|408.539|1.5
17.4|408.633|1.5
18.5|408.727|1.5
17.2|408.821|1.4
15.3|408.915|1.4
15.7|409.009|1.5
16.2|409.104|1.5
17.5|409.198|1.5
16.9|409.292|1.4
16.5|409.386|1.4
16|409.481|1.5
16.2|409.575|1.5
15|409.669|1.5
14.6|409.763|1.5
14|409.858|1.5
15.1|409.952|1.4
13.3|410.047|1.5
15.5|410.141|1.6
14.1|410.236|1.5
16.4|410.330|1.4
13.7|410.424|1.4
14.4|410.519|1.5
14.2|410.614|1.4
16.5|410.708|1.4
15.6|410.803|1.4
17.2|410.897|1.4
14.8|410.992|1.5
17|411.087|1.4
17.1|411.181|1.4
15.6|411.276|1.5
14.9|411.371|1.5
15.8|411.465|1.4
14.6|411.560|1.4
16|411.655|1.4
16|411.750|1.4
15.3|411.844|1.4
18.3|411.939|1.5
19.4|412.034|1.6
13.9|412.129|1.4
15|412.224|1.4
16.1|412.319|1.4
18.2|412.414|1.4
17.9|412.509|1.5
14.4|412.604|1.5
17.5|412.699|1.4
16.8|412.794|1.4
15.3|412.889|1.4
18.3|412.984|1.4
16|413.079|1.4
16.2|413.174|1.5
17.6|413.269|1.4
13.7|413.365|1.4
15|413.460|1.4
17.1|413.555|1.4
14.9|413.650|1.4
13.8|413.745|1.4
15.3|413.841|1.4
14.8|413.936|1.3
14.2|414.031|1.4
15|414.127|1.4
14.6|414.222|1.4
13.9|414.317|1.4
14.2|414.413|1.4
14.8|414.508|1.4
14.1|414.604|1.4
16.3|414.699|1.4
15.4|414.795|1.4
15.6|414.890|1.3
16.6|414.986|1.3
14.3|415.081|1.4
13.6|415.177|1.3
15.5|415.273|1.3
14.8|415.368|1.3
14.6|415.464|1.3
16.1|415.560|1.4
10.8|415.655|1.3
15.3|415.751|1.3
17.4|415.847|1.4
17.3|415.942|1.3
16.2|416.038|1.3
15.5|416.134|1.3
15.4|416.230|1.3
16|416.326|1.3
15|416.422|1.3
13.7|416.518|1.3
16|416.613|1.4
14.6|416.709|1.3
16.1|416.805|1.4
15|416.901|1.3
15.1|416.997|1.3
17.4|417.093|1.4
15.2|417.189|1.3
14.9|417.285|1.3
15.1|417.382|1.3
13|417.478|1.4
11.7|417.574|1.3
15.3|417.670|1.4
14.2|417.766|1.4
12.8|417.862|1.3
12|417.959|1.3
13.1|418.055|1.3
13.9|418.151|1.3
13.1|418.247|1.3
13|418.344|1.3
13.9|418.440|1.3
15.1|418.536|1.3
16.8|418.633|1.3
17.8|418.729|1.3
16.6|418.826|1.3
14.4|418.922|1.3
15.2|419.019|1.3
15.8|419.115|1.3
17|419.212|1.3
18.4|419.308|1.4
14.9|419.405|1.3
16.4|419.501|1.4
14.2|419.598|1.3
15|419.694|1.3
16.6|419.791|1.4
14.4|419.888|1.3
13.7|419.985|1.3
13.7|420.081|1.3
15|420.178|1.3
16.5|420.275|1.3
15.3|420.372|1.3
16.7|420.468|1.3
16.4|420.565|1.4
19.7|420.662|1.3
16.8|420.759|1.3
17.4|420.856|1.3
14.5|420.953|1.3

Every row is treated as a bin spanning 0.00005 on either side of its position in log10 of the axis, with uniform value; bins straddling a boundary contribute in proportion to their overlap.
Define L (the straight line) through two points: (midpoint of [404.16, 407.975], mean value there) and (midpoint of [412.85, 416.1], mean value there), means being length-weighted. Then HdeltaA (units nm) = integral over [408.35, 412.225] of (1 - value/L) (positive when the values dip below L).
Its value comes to -0.16 nm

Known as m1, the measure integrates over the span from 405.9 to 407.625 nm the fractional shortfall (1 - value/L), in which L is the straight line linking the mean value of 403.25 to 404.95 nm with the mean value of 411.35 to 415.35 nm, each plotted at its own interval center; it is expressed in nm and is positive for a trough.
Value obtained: 0.119 nm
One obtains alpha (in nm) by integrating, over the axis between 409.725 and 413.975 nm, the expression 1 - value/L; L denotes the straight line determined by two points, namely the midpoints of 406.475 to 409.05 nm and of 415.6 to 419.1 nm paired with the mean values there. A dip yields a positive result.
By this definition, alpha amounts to -0.12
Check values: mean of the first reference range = 15.6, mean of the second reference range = 14.8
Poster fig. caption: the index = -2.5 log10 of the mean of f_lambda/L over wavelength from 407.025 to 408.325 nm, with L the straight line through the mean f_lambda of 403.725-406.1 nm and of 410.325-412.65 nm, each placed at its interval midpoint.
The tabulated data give 0.06 mag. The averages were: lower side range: 16.1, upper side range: 15.9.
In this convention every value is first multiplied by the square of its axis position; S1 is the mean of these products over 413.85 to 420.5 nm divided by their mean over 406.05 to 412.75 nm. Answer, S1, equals 1.0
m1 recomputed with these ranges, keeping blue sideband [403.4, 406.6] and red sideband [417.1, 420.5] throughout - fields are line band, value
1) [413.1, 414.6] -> 0.021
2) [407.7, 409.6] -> -0.090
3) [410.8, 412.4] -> -0.078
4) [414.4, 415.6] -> 0.004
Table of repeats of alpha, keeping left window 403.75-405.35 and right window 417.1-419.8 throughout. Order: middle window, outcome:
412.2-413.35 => -0.082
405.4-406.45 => 0.075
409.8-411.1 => 0.052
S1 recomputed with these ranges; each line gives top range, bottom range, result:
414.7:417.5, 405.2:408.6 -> 1.04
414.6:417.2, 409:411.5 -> 1.01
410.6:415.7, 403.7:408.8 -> 1.02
